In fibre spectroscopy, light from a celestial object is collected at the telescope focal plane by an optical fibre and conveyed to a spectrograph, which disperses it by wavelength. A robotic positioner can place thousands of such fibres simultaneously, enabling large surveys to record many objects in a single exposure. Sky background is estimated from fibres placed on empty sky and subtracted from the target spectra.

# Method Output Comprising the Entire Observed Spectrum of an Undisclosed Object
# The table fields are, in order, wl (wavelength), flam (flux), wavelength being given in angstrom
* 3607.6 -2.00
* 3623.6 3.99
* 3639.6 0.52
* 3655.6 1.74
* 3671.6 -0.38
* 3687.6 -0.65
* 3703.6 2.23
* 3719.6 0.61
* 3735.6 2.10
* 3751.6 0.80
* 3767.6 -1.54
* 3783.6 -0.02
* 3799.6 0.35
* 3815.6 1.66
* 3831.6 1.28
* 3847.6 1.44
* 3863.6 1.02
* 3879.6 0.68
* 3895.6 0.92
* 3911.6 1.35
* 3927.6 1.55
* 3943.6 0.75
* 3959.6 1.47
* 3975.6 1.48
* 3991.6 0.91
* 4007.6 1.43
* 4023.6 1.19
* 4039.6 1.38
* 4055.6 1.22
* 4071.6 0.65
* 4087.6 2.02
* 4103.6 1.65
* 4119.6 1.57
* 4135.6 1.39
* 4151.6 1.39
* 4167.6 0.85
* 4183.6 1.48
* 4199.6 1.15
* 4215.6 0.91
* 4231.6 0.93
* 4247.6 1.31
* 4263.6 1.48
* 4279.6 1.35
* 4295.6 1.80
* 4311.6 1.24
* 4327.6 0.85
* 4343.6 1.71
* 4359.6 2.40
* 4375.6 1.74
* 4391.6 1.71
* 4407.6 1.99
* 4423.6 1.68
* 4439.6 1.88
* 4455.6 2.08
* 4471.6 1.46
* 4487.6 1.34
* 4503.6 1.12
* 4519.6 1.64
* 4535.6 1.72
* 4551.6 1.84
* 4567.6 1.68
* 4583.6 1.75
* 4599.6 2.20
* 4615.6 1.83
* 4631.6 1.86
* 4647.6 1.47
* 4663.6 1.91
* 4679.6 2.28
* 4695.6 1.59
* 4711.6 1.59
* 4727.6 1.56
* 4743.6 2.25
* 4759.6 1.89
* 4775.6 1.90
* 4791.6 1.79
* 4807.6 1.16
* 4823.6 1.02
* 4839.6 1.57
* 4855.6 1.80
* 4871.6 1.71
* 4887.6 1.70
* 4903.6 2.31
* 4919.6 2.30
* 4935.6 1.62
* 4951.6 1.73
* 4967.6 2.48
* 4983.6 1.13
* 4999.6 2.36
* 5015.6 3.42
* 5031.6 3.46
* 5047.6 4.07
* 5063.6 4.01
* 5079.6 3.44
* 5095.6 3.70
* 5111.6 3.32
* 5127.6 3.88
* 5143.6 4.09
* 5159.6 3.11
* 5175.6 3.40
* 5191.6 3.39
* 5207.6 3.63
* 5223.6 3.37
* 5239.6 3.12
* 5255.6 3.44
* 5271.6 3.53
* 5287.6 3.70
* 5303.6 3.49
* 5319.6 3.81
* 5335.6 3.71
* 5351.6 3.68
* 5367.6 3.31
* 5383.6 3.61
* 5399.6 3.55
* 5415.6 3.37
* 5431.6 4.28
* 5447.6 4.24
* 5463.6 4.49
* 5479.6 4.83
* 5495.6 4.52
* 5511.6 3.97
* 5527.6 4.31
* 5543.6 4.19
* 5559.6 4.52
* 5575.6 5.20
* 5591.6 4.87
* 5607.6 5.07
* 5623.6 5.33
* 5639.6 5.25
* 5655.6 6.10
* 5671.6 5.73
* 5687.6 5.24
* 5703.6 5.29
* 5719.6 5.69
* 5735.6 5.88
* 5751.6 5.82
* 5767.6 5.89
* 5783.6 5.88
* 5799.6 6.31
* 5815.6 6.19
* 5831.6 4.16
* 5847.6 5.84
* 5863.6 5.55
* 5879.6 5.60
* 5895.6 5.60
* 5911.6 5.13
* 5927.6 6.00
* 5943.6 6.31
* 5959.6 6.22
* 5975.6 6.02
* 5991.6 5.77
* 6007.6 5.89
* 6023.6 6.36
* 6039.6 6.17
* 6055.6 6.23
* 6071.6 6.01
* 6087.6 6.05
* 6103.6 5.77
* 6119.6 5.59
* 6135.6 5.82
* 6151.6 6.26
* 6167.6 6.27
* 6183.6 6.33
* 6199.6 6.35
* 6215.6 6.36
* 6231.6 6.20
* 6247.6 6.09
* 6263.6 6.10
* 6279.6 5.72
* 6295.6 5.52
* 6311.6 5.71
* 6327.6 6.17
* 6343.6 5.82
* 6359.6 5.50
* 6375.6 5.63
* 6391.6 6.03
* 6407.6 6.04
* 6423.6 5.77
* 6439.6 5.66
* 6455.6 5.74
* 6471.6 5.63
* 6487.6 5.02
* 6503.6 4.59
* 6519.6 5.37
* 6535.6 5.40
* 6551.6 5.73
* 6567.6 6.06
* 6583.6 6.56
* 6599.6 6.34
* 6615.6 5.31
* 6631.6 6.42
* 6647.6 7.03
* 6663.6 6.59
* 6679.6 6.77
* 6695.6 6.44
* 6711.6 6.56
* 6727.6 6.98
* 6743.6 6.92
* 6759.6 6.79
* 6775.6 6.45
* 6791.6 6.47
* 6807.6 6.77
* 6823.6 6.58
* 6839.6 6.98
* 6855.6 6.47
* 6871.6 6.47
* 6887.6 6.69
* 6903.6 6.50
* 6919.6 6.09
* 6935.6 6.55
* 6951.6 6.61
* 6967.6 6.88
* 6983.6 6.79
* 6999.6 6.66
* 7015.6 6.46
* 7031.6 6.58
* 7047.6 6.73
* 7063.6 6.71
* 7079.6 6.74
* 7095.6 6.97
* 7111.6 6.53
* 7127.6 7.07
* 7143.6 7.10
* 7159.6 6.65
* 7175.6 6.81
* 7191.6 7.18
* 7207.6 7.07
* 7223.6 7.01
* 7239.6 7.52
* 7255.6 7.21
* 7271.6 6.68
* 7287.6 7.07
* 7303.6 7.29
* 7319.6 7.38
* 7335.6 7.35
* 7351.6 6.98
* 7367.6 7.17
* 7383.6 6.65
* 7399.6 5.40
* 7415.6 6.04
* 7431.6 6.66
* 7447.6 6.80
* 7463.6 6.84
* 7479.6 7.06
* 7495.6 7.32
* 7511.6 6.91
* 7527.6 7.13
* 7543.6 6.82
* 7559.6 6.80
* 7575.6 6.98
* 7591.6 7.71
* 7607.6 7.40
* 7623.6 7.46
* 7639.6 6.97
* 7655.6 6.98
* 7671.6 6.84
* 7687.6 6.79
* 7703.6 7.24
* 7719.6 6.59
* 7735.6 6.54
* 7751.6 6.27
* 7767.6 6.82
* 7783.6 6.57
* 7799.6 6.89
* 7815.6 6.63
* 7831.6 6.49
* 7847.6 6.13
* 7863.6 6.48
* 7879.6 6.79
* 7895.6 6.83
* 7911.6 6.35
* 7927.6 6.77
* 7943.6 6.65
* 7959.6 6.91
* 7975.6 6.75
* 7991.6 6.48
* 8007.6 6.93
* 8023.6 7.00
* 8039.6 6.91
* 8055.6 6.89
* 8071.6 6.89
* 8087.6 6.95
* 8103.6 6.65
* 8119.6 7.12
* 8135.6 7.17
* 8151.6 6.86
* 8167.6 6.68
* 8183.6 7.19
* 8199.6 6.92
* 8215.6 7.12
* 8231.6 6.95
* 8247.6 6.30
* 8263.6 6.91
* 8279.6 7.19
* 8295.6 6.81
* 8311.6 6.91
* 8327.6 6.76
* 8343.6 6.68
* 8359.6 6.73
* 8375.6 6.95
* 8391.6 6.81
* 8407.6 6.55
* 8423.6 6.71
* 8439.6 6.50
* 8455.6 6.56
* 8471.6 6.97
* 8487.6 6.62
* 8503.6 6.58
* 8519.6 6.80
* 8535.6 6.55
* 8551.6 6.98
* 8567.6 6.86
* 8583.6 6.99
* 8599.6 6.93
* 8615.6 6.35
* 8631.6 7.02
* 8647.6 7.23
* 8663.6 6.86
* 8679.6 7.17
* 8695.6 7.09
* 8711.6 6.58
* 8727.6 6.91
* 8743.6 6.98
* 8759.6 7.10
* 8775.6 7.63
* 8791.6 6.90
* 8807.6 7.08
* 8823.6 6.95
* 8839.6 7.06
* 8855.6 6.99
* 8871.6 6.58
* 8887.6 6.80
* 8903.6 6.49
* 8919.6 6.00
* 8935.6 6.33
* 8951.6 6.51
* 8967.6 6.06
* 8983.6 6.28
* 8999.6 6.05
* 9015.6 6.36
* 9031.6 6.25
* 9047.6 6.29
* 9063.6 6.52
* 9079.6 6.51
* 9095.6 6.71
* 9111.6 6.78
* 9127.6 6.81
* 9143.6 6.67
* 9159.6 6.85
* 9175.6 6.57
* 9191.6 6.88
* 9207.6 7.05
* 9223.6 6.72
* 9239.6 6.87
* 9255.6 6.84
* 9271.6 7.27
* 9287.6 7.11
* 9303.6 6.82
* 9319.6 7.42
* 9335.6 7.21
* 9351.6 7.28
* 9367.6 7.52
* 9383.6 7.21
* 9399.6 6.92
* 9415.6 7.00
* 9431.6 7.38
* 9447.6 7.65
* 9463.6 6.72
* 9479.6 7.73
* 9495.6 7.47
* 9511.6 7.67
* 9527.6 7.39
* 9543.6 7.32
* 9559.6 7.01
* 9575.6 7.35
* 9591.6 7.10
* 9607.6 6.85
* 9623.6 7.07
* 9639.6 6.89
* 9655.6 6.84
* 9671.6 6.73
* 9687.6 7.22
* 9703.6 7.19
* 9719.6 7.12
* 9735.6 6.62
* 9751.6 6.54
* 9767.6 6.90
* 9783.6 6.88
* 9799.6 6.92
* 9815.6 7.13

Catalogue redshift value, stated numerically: 0.256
